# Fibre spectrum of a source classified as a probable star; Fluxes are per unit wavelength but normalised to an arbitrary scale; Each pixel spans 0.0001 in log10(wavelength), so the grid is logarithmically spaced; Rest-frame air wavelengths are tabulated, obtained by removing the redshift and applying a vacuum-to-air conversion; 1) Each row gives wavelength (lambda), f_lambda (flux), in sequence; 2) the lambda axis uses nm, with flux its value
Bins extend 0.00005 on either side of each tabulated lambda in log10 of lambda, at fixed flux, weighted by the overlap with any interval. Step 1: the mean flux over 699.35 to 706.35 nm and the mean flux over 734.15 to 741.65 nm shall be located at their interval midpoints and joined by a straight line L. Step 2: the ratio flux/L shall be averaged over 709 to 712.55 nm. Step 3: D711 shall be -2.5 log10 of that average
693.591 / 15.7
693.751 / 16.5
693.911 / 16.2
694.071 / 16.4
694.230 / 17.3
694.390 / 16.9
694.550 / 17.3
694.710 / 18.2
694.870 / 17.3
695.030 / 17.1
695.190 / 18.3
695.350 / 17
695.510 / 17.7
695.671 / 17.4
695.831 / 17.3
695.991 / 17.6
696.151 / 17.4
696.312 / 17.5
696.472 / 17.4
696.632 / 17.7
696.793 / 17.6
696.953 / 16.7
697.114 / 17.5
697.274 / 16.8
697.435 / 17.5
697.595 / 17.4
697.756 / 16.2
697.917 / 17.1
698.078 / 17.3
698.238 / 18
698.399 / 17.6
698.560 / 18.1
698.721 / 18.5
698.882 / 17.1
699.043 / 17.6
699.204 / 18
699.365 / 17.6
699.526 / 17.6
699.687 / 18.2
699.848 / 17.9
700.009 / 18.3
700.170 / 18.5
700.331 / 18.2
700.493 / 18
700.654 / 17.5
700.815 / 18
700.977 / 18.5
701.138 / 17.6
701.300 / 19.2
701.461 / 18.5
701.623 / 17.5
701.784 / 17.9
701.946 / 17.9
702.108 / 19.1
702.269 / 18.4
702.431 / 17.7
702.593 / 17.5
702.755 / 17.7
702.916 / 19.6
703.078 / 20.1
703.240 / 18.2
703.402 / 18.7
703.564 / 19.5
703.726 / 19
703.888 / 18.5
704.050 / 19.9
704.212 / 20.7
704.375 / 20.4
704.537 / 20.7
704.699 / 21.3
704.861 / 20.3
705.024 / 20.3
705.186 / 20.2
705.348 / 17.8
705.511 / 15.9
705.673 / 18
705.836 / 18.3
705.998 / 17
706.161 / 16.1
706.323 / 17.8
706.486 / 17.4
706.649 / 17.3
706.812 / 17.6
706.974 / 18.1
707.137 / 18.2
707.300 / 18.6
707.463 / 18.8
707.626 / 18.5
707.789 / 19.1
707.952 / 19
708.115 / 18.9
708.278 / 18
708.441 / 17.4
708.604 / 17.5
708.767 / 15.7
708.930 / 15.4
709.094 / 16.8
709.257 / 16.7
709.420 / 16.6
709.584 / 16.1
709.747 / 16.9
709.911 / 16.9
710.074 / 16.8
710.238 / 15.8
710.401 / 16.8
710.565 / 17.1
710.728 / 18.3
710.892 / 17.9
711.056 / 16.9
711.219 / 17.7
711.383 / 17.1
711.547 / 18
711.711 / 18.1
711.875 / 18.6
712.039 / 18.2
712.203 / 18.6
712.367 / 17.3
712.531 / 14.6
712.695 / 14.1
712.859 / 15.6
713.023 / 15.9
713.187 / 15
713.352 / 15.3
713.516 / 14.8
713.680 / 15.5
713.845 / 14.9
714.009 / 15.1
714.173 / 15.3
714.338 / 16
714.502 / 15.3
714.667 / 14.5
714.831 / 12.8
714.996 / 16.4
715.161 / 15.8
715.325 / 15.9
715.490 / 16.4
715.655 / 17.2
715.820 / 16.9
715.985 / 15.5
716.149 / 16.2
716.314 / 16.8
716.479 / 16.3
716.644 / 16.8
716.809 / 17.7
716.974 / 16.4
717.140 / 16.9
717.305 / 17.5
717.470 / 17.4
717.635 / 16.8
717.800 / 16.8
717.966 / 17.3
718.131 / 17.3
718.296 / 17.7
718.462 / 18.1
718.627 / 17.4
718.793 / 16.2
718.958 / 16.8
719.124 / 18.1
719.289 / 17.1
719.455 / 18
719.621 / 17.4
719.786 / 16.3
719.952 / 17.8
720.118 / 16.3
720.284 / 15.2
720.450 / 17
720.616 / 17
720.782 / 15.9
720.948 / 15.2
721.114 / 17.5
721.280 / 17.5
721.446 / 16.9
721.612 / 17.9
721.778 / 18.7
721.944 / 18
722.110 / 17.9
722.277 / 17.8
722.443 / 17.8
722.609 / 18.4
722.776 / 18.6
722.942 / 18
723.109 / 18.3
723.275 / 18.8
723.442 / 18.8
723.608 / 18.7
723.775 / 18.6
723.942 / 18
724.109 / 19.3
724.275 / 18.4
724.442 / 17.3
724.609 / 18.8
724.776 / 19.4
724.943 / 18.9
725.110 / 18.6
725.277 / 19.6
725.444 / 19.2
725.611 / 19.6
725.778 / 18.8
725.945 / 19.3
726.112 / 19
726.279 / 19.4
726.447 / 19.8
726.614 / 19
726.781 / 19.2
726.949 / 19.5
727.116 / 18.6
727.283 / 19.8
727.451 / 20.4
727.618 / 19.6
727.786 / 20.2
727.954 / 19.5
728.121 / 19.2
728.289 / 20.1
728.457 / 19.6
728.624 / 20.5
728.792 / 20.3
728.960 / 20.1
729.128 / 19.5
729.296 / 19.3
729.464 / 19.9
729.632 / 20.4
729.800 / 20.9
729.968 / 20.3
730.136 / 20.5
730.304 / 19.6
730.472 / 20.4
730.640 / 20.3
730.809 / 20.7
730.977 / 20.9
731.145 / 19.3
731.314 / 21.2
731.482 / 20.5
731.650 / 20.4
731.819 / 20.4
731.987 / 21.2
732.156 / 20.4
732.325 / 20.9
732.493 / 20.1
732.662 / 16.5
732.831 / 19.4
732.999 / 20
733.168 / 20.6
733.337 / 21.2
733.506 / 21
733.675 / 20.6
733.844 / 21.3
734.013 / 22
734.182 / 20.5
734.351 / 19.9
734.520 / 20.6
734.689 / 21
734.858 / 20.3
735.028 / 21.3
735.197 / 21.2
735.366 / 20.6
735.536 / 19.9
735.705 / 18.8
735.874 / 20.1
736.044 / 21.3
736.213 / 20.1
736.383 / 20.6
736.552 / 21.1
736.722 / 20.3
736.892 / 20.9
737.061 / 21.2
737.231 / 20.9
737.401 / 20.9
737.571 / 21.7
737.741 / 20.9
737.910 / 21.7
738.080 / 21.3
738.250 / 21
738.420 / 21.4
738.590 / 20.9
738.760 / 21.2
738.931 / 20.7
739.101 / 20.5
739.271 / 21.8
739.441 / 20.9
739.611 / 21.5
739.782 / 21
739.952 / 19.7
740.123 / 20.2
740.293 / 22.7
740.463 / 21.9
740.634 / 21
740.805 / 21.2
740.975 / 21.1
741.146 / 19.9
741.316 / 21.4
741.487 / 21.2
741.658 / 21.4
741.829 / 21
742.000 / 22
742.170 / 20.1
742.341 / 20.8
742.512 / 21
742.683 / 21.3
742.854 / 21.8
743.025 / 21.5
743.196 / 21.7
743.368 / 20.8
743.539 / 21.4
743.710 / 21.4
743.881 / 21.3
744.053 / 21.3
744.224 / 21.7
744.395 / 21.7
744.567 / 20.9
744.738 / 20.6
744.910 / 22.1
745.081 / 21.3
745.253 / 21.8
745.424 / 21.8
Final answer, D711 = 0.112 mag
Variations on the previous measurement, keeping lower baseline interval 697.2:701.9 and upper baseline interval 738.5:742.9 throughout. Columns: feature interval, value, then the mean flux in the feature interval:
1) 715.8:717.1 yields 0.16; 16.6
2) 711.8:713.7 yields 0.17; 16.1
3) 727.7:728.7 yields 0.01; 19.8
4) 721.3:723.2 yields 0.09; 18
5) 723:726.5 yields 0.05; 18.9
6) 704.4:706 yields -0.05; 19.1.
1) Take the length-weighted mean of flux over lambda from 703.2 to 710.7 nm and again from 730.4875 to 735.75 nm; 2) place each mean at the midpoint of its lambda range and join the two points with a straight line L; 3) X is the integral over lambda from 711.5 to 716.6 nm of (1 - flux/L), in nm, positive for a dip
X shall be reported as 0.73 nm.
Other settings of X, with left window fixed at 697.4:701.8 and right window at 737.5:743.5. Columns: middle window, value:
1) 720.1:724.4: 0.43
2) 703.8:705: -0.13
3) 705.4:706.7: 0.08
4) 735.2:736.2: 0.03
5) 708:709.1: 0.08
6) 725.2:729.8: 0.11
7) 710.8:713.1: 0.22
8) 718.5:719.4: 0.10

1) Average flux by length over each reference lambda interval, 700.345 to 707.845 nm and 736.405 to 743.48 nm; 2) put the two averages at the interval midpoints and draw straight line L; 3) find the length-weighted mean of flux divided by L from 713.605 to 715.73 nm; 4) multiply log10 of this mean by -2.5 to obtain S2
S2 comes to 0.24 mag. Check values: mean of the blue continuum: 18.5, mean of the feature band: 15.5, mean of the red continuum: 21.1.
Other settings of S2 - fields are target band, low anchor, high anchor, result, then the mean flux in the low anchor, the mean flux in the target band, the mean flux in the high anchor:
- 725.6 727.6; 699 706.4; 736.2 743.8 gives 0.044 mag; 18.5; 19.4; 21.1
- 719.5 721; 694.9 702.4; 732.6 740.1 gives 0.176 mag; 17.7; 16.5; 20.7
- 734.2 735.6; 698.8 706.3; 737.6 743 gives 0.008 mag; 18.5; 20.6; 21.1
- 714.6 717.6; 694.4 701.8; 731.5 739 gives 0.172 mag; 17.7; 16.3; 20.6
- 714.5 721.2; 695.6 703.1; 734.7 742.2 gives 0.160 mag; 17.8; 16.6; 20.9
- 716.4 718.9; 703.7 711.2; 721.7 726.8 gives 0.080 mag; 18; 17.1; 18.7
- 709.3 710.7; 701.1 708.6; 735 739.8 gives 0.136 mag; 18.6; 16.7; 20.9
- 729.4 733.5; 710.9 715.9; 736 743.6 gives -0.041 mag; 16.2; 20.3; 21.1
